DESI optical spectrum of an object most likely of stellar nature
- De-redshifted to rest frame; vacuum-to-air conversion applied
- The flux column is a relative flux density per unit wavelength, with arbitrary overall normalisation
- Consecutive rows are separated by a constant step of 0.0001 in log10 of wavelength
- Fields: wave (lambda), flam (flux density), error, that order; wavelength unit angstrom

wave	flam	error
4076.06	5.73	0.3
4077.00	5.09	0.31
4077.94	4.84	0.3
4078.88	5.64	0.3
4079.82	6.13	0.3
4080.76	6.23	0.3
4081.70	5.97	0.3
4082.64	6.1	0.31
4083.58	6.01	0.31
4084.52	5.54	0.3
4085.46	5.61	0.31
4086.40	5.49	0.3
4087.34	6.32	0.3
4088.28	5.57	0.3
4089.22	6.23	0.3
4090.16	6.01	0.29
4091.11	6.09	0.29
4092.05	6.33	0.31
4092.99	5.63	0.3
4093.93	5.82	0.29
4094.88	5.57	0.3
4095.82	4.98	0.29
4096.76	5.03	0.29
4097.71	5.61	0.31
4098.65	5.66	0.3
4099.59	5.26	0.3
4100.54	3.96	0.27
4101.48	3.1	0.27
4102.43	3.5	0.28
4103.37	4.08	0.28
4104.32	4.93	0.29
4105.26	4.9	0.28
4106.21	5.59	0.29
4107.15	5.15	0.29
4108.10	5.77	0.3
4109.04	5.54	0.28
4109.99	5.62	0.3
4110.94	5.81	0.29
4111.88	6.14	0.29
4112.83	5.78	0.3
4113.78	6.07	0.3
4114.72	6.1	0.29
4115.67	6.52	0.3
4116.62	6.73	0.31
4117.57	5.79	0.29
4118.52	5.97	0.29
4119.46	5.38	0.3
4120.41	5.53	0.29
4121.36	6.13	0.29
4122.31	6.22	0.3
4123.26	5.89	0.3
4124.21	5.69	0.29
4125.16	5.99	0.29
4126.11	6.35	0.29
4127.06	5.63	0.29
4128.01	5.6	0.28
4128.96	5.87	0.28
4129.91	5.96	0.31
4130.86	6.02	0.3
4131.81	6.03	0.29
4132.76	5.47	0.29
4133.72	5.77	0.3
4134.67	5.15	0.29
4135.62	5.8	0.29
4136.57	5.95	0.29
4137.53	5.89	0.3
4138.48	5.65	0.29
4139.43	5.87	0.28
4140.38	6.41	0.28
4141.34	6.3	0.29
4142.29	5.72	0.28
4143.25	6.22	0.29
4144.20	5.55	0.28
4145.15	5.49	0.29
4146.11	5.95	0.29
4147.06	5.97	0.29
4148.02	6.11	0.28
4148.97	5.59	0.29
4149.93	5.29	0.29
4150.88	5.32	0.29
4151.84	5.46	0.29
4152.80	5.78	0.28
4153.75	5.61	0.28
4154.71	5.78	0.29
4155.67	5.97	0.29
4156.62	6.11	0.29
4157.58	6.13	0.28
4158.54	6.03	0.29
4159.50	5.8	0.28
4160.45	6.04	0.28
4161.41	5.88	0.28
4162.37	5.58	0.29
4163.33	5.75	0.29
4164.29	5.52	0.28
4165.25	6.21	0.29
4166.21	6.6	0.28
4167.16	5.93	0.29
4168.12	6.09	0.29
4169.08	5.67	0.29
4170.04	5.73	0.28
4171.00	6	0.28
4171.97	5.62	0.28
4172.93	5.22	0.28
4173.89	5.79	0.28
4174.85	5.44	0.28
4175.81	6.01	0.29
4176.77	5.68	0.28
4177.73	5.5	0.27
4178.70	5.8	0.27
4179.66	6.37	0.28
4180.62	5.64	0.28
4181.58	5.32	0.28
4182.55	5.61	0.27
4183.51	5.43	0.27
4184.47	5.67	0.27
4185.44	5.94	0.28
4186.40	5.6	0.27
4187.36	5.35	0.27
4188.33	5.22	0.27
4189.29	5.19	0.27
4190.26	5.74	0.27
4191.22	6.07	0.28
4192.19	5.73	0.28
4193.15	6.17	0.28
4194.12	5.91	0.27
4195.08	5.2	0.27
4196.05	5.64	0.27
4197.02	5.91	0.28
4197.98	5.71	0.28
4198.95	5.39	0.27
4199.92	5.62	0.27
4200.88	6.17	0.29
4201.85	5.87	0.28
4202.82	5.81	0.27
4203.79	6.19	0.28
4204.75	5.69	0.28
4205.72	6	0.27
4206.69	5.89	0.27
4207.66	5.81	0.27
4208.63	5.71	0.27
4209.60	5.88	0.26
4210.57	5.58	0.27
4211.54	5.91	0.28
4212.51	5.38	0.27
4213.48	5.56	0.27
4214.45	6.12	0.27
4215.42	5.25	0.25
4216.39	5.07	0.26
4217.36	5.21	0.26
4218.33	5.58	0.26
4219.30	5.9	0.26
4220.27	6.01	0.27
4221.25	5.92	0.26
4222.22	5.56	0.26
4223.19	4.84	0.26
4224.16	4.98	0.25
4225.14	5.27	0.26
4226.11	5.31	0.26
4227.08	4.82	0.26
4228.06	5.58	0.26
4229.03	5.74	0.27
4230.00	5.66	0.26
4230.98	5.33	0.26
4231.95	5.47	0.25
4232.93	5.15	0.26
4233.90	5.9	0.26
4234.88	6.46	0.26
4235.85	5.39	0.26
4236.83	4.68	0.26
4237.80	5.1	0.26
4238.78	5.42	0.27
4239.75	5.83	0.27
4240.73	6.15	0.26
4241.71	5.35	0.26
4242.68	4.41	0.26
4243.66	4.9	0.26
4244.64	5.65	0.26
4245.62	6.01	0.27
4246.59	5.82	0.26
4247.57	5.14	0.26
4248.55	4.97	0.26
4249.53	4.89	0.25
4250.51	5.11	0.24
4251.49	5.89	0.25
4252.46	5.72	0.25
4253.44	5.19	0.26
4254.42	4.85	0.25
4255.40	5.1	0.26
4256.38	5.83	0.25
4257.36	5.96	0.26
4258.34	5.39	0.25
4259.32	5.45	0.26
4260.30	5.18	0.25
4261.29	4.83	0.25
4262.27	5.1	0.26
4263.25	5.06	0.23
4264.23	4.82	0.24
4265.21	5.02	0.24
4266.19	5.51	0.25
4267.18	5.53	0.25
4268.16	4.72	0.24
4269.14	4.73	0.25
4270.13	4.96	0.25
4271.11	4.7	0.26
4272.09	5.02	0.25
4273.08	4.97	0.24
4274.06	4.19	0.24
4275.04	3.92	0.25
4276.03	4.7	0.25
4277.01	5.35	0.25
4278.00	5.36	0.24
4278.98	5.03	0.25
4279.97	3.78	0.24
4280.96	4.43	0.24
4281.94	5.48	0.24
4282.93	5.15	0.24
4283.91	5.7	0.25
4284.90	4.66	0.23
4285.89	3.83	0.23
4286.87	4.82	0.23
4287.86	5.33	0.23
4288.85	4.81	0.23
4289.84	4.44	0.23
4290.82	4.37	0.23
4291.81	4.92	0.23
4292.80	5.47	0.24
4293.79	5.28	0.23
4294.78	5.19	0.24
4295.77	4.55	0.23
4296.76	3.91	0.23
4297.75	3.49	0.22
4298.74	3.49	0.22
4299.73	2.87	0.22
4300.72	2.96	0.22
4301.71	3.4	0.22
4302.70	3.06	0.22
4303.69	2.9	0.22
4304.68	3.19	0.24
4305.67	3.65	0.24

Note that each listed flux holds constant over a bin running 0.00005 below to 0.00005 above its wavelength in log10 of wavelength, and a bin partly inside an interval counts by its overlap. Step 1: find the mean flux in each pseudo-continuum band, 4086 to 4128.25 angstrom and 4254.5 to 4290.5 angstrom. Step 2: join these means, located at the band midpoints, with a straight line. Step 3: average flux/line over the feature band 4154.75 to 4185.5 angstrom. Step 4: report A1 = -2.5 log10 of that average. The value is -0.09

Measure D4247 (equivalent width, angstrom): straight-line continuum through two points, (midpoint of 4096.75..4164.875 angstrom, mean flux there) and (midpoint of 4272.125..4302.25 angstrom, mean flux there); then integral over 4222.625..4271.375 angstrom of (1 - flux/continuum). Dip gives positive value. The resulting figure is -4.8 angstrom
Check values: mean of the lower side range 5.67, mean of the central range 5.3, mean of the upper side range 4.53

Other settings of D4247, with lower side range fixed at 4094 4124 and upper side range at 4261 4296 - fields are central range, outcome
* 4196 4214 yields -2.3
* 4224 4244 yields -1.4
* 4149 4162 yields -1.2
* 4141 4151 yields -0.9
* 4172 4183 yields -1.0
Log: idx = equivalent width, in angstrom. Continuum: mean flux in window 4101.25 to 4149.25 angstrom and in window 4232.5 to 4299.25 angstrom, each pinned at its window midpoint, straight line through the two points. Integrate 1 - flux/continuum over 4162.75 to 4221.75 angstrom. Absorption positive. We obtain -3.7 angstrom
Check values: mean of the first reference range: 5.71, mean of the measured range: 5.73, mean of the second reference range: 5.05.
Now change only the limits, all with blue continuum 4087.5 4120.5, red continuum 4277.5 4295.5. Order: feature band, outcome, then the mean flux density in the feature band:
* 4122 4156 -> -2.78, 5.81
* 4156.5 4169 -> -1.58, 5.96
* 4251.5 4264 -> -0.85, 5.32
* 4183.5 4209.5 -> -2.78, 5.73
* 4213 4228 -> -0.96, 5.43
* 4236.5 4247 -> -0.77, 5.4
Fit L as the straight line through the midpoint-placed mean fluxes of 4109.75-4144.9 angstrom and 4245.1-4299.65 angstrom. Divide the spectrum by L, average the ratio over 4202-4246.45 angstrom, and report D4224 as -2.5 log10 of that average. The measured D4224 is -0.06 mag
